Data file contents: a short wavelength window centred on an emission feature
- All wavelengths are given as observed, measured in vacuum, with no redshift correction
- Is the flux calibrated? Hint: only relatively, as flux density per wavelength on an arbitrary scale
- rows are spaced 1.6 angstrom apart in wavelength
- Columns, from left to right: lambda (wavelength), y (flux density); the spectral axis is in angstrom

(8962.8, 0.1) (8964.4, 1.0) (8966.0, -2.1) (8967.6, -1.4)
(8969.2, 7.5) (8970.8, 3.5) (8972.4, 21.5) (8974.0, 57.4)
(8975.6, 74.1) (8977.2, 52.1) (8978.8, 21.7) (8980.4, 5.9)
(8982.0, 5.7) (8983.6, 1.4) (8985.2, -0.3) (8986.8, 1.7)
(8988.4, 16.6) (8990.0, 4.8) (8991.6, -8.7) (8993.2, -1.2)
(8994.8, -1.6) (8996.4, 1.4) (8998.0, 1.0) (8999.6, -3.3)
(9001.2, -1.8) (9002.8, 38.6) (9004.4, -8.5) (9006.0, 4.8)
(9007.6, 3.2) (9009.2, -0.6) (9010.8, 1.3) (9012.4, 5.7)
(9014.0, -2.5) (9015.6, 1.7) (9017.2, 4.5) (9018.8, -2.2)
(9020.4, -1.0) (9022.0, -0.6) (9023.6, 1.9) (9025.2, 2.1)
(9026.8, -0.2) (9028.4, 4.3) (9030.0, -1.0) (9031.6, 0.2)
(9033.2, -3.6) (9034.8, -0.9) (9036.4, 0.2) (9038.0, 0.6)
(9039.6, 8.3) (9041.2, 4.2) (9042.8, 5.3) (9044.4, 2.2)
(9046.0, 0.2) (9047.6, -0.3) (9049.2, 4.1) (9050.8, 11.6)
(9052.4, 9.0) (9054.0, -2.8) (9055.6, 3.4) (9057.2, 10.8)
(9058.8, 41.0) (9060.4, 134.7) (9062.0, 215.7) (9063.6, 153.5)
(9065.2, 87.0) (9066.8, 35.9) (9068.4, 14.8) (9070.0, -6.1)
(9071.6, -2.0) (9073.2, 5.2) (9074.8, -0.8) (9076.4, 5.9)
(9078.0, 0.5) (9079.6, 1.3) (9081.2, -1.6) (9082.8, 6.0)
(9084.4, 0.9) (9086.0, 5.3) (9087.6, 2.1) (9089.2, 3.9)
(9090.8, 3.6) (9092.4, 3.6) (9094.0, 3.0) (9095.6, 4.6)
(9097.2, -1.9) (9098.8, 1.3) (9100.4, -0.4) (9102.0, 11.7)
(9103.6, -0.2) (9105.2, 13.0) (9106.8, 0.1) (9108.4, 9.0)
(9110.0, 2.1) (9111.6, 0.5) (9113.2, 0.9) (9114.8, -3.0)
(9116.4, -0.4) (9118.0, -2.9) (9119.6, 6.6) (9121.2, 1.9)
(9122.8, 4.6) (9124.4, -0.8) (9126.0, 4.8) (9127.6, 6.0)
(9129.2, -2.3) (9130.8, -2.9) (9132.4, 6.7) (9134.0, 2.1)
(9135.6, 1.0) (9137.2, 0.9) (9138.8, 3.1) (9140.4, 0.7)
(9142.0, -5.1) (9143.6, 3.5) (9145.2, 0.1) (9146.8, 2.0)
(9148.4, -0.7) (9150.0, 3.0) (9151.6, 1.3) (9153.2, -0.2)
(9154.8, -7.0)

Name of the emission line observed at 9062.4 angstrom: [O III]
